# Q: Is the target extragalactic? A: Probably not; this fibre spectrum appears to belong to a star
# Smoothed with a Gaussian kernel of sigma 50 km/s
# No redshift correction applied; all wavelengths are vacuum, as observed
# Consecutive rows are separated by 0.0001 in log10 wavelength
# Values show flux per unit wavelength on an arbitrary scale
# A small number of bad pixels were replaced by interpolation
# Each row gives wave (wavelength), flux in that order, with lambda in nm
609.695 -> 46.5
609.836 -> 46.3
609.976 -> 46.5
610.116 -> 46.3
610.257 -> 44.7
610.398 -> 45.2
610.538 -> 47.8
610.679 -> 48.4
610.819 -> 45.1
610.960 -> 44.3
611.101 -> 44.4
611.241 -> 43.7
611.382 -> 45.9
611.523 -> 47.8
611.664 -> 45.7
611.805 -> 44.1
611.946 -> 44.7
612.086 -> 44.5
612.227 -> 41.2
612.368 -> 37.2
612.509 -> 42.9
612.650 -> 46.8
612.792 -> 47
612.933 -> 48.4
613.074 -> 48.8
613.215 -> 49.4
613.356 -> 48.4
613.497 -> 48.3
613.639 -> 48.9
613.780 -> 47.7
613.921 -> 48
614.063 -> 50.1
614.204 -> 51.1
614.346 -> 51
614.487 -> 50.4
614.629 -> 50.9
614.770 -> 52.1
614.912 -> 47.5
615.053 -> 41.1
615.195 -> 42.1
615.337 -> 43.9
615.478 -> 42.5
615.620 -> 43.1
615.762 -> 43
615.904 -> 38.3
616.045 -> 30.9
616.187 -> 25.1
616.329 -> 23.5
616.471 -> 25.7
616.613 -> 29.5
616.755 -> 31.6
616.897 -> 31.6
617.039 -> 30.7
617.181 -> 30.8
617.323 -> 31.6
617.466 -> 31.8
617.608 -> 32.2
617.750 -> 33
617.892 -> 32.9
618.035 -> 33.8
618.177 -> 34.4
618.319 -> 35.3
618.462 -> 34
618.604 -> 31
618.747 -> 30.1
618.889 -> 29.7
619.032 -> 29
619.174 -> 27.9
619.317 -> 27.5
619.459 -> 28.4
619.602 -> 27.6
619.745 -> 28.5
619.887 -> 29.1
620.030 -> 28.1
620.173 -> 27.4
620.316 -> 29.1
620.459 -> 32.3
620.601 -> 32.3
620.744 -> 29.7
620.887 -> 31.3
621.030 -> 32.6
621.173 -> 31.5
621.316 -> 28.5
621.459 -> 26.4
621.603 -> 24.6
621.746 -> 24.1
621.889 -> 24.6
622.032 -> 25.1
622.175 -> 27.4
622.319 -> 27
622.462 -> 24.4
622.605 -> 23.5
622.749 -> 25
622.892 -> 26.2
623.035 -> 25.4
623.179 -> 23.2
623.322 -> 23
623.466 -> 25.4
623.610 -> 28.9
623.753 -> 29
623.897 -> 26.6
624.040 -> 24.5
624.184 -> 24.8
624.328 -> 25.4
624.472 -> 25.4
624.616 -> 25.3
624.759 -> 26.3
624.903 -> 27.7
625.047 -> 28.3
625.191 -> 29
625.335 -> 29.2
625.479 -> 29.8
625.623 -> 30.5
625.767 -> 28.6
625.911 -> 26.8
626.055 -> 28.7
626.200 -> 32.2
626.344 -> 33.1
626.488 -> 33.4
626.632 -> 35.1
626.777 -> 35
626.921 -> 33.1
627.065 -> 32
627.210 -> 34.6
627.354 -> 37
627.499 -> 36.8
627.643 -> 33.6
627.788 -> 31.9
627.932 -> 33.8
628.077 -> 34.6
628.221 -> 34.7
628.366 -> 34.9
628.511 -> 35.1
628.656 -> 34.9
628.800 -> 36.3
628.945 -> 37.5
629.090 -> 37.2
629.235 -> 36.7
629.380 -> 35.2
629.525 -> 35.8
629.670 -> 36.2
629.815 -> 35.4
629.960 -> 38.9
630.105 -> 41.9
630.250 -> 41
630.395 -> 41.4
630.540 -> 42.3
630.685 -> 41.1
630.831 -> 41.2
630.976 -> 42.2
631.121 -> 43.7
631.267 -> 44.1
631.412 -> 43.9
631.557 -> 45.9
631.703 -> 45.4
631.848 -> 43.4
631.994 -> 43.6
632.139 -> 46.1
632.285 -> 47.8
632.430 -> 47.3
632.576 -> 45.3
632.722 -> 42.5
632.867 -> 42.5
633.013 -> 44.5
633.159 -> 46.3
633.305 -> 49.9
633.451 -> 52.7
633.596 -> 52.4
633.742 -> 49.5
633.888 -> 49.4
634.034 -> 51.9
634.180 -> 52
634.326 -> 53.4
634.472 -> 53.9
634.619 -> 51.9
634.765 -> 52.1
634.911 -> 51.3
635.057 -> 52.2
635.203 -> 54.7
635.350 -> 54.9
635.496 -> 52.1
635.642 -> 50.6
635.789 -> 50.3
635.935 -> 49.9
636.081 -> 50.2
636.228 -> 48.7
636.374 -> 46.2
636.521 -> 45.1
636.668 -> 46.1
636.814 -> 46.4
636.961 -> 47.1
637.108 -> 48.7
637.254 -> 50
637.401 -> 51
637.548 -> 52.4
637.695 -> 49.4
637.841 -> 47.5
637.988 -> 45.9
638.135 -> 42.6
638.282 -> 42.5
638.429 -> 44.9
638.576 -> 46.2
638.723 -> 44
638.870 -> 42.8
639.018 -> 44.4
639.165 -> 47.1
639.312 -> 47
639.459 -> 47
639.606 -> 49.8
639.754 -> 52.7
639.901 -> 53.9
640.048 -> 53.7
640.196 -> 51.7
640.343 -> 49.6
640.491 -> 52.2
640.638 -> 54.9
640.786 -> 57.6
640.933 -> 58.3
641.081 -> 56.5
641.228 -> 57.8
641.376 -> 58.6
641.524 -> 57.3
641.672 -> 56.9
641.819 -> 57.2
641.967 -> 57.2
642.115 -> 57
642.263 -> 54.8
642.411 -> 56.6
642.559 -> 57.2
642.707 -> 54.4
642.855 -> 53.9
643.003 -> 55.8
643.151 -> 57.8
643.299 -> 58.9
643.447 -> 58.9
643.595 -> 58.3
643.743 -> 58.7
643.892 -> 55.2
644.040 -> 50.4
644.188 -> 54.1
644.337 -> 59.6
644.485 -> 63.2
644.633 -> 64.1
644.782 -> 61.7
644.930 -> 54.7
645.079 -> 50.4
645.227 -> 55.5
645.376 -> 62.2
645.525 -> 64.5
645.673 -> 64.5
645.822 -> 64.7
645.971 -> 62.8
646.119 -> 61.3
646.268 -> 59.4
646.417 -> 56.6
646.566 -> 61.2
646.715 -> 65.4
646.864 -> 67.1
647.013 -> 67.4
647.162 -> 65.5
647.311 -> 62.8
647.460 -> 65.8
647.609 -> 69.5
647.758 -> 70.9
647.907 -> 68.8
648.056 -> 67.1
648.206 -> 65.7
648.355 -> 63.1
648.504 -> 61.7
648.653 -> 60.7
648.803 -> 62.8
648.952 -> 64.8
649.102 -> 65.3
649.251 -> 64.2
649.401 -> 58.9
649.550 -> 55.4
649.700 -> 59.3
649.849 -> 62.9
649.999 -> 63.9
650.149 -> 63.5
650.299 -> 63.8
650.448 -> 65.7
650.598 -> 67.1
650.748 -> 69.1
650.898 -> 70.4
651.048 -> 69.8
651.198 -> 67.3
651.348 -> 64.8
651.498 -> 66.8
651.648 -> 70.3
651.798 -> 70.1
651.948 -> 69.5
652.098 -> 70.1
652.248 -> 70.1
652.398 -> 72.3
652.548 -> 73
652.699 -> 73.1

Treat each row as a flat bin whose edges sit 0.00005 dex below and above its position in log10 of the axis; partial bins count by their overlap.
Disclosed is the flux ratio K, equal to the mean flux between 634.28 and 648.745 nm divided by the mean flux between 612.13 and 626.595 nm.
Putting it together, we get 1.66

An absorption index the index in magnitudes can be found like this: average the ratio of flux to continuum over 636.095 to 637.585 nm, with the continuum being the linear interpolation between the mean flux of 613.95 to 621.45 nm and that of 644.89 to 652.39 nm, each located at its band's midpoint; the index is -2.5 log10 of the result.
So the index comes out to 0.106 mag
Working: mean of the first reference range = 34.5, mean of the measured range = 48.1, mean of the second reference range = 64.4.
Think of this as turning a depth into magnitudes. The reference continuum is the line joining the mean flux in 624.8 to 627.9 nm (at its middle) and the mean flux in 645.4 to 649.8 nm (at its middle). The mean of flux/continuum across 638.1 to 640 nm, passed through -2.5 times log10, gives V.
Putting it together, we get 0.09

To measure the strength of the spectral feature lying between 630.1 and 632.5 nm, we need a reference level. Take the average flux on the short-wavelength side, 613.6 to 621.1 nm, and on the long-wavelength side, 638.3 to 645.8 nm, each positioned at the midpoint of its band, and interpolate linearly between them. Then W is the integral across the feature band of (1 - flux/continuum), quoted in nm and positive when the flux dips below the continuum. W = 0.139 nm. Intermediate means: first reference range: 35.4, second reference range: 54.8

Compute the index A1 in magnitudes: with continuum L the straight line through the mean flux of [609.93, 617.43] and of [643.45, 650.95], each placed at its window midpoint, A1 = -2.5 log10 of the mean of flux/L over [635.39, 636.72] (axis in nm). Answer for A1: 0.14 mag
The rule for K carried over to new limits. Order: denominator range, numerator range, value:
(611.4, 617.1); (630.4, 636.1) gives 1.12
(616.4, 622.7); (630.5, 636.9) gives 1.63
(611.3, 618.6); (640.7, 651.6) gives 1.51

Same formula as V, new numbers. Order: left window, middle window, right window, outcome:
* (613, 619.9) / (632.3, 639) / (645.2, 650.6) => 0.100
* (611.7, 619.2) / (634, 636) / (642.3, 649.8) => 0.020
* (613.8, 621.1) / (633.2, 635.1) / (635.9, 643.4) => -0.095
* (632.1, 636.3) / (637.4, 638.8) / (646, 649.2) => 0.166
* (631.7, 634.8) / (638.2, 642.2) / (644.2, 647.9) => 0.087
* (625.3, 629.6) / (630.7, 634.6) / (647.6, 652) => -0.145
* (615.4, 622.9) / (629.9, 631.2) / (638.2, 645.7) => 0.020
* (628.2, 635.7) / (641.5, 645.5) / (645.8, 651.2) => 0.022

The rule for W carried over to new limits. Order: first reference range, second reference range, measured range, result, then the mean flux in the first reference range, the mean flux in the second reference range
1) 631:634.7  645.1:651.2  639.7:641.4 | 0.03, 47.5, 63.9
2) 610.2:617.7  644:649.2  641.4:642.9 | 0.09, 42.2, 62.5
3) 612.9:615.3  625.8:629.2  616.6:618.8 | 0.61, 48.4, 34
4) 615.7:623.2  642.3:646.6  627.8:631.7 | 0.26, 29.4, 58.5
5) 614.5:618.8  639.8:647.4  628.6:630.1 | 0.31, 35.7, 58.2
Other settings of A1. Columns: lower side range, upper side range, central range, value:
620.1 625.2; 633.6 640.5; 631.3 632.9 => -0.084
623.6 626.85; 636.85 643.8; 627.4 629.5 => -0.044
